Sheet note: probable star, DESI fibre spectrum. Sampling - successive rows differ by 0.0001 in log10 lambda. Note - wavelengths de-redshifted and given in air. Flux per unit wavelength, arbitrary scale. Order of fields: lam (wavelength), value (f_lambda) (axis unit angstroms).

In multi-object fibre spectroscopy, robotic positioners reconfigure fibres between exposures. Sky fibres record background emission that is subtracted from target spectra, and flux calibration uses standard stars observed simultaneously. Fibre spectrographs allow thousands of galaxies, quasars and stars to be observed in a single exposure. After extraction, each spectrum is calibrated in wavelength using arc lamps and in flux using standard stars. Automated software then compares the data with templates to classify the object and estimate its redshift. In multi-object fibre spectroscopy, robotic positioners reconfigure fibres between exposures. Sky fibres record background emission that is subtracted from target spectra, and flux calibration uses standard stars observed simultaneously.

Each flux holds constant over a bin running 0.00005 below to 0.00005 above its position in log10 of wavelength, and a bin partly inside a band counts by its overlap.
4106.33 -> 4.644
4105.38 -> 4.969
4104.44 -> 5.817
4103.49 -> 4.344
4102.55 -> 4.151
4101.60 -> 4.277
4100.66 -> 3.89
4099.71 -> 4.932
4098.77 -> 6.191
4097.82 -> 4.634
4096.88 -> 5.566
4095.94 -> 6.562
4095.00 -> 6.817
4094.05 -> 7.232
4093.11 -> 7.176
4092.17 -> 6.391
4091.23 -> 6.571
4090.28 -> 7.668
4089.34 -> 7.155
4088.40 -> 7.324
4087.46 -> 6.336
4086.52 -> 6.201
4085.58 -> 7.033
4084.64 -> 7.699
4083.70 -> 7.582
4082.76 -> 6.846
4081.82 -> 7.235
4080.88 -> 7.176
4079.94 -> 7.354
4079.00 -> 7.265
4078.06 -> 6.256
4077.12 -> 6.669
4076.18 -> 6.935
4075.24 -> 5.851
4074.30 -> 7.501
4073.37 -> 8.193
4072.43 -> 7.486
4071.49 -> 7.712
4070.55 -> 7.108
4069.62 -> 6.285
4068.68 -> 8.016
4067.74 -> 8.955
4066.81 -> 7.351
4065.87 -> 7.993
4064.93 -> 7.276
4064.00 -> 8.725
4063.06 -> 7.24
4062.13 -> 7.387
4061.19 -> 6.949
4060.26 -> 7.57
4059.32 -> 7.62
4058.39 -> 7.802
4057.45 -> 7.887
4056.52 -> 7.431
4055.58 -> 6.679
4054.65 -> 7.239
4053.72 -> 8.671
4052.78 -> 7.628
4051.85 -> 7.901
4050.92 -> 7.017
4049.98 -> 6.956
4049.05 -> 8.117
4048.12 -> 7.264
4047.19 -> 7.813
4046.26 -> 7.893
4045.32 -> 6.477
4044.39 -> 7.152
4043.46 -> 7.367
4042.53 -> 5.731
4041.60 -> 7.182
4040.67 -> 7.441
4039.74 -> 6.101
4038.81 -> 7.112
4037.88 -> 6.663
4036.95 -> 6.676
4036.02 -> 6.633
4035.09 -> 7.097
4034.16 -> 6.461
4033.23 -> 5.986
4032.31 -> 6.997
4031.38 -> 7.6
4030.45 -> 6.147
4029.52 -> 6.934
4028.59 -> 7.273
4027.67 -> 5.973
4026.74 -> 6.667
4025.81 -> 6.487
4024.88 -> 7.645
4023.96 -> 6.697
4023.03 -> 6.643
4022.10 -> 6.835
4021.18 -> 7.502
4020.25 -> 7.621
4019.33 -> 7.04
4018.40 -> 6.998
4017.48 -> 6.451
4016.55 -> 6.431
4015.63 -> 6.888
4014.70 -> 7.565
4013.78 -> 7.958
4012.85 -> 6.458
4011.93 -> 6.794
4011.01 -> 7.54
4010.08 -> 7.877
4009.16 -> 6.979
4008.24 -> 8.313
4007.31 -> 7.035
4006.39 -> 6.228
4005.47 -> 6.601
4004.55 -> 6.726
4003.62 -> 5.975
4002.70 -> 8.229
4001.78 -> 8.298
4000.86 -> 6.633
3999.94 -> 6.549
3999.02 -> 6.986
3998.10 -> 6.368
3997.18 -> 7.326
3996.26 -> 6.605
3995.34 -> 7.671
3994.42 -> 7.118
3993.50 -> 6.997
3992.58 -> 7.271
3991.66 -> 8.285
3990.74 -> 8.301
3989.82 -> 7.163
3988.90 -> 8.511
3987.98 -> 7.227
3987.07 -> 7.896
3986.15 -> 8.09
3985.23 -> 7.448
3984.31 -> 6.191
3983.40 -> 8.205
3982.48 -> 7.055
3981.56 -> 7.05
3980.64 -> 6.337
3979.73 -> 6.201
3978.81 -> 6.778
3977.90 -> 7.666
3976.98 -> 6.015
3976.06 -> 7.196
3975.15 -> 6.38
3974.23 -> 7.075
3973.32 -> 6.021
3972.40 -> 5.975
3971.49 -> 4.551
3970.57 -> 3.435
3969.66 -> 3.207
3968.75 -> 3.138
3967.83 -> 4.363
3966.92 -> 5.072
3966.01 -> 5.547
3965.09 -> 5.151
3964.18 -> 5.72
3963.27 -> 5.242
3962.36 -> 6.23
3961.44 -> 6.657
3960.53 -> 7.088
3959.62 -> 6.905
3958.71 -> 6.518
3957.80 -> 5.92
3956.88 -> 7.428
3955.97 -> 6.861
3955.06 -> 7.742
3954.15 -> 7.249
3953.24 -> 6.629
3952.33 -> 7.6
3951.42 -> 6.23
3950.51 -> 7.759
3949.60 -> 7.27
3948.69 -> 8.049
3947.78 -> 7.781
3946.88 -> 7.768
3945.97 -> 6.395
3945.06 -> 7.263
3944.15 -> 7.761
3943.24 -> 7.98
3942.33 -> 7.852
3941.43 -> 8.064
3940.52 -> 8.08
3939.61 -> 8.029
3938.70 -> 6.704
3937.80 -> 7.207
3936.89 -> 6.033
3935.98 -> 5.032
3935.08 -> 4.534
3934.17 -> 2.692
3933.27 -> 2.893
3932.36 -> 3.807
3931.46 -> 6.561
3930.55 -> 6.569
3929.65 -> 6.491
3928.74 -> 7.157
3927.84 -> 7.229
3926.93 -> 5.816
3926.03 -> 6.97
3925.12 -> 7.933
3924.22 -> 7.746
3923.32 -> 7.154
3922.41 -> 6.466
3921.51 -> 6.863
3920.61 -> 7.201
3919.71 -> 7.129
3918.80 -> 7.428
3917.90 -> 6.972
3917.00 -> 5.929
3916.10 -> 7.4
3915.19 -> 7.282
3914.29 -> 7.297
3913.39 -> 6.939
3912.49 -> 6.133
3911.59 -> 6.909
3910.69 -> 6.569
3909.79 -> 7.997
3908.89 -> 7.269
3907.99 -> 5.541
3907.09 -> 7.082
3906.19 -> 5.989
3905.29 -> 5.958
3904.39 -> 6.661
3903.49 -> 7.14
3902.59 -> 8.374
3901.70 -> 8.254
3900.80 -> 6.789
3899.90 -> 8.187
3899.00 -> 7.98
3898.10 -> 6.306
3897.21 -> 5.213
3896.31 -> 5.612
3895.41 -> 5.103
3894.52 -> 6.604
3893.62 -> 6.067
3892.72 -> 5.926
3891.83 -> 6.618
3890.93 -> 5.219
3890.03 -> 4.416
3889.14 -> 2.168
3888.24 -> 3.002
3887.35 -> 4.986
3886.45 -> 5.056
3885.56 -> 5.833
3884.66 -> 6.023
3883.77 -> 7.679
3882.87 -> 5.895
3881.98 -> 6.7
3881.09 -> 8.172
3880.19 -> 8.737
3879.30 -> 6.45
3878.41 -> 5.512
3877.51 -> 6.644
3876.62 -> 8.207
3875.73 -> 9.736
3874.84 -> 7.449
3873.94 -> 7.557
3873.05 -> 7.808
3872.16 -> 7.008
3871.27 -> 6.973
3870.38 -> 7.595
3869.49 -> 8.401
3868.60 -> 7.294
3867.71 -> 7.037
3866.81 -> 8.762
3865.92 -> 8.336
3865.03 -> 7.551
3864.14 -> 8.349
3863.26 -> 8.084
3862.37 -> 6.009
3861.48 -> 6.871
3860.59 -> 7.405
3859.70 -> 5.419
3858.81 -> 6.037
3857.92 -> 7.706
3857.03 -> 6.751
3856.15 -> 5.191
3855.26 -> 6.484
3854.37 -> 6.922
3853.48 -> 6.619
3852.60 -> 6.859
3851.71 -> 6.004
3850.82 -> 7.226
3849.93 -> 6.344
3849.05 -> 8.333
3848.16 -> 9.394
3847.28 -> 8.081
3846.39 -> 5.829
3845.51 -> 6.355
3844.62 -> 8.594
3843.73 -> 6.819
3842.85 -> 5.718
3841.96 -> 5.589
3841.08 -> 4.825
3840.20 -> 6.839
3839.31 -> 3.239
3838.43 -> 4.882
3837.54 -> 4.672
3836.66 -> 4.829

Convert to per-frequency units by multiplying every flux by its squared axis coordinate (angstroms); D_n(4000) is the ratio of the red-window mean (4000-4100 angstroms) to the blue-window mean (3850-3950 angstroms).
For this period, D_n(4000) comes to 1.13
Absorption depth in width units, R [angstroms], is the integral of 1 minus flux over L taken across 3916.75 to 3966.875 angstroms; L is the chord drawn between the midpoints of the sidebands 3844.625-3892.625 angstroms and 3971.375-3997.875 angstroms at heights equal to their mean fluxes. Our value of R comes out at 2.3 angstroms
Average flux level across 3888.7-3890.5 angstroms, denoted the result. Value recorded 3.32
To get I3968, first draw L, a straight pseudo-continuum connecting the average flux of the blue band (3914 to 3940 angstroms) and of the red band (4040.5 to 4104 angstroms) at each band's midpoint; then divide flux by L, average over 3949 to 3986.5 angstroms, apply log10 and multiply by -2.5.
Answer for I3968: 0.04 mag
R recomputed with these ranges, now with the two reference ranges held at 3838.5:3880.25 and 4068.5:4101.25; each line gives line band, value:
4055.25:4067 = -1.34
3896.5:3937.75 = 2.19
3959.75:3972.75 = 3.30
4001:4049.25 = -1.32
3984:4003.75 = -1.45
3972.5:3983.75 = 0.13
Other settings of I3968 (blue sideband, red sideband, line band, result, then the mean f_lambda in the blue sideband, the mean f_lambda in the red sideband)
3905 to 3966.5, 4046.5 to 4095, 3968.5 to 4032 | 0.02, 6.7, 7.32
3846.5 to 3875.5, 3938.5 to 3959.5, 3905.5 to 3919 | 0.07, 7.25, 7.34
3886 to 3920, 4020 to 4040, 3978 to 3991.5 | -0.11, 6.35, 6.8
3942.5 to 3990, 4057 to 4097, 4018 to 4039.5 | 0.02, 6.6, 7.22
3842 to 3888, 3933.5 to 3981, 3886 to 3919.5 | 0.07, 7.04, 6.38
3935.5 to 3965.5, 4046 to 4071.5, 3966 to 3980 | 0.27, 6.98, 7.59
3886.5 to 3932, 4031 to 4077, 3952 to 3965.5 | 0.03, 6.52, 7.28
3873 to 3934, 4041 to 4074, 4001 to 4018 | 0.01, 6.54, 7.49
